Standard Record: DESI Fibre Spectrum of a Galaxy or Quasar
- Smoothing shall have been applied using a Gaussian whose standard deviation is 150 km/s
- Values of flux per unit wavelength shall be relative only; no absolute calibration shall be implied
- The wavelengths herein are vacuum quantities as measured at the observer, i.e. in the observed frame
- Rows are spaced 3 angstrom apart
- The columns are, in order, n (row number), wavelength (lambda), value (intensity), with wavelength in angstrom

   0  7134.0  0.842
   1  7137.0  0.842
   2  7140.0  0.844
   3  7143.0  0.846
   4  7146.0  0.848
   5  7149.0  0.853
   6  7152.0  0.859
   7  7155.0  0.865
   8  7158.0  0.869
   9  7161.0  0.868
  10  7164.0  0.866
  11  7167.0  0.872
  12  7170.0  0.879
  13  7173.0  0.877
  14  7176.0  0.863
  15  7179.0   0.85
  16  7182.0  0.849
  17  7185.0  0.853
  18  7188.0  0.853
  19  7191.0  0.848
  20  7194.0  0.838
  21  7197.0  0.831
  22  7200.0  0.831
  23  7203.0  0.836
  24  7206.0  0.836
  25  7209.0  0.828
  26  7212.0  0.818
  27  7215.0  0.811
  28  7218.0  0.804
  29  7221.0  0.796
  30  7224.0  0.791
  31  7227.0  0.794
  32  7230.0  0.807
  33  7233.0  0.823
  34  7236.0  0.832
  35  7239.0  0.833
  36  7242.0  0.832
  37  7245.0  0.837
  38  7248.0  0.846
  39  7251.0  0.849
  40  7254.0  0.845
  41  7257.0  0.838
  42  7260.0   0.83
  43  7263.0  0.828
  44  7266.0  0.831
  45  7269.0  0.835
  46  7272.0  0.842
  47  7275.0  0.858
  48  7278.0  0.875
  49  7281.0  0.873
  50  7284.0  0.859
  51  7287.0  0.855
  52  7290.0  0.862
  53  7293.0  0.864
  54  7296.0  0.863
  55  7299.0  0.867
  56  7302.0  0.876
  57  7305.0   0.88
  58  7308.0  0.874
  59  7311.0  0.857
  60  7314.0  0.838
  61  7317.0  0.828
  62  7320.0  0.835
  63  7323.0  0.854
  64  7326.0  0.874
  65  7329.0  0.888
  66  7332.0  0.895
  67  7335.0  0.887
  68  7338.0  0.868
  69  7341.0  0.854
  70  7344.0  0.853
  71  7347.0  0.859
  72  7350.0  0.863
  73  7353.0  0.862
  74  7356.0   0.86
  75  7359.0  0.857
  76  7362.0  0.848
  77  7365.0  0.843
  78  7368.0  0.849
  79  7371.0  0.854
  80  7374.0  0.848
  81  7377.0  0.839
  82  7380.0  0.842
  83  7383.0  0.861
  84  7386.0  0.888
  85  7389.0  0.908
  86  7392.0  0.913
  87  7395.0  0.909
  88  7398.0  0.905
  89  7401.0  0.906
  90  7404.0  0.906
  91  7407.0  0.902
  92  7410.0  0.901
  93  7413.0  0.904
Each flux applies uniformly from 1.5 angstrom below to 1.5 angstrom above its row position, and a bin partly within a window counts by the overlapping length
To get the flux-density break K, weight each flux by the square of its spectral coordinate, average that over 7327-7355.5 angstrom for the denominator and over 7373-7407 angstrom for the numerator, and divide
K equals 1.0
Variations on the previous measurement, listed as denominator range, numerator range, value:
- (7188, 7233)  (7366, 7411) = 1.13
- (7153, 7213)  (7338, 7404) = 1.07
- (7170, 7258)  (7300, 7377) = 1.07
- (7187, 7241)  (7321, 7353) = 1.09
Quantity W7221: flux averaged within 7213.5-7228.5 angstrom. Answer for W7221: 0.799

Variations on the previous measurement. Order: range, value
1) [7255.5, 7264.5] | 0.832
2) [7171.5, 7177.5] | 0.87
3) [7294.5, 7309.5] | 0.872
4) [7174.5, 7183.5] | 0.854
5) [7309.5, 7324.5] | 0.842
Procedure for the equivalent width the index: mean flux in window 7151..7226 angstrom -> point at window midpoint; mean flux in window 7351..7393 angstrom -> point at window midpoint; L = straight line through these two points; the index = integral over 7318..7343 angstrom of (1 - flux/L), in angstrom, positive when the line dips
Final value -0.3 angstrom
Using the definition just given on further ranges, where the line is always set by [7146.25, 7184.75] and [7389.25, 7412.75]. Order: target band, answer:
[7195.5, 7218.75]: 1.22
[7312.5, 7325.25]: 0.72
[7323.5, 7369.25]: 1.64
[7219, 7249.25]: 1.97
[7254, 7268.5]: 0.78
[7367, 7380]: 0.78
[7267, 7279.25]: 0.44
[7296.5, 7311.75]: 0.30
